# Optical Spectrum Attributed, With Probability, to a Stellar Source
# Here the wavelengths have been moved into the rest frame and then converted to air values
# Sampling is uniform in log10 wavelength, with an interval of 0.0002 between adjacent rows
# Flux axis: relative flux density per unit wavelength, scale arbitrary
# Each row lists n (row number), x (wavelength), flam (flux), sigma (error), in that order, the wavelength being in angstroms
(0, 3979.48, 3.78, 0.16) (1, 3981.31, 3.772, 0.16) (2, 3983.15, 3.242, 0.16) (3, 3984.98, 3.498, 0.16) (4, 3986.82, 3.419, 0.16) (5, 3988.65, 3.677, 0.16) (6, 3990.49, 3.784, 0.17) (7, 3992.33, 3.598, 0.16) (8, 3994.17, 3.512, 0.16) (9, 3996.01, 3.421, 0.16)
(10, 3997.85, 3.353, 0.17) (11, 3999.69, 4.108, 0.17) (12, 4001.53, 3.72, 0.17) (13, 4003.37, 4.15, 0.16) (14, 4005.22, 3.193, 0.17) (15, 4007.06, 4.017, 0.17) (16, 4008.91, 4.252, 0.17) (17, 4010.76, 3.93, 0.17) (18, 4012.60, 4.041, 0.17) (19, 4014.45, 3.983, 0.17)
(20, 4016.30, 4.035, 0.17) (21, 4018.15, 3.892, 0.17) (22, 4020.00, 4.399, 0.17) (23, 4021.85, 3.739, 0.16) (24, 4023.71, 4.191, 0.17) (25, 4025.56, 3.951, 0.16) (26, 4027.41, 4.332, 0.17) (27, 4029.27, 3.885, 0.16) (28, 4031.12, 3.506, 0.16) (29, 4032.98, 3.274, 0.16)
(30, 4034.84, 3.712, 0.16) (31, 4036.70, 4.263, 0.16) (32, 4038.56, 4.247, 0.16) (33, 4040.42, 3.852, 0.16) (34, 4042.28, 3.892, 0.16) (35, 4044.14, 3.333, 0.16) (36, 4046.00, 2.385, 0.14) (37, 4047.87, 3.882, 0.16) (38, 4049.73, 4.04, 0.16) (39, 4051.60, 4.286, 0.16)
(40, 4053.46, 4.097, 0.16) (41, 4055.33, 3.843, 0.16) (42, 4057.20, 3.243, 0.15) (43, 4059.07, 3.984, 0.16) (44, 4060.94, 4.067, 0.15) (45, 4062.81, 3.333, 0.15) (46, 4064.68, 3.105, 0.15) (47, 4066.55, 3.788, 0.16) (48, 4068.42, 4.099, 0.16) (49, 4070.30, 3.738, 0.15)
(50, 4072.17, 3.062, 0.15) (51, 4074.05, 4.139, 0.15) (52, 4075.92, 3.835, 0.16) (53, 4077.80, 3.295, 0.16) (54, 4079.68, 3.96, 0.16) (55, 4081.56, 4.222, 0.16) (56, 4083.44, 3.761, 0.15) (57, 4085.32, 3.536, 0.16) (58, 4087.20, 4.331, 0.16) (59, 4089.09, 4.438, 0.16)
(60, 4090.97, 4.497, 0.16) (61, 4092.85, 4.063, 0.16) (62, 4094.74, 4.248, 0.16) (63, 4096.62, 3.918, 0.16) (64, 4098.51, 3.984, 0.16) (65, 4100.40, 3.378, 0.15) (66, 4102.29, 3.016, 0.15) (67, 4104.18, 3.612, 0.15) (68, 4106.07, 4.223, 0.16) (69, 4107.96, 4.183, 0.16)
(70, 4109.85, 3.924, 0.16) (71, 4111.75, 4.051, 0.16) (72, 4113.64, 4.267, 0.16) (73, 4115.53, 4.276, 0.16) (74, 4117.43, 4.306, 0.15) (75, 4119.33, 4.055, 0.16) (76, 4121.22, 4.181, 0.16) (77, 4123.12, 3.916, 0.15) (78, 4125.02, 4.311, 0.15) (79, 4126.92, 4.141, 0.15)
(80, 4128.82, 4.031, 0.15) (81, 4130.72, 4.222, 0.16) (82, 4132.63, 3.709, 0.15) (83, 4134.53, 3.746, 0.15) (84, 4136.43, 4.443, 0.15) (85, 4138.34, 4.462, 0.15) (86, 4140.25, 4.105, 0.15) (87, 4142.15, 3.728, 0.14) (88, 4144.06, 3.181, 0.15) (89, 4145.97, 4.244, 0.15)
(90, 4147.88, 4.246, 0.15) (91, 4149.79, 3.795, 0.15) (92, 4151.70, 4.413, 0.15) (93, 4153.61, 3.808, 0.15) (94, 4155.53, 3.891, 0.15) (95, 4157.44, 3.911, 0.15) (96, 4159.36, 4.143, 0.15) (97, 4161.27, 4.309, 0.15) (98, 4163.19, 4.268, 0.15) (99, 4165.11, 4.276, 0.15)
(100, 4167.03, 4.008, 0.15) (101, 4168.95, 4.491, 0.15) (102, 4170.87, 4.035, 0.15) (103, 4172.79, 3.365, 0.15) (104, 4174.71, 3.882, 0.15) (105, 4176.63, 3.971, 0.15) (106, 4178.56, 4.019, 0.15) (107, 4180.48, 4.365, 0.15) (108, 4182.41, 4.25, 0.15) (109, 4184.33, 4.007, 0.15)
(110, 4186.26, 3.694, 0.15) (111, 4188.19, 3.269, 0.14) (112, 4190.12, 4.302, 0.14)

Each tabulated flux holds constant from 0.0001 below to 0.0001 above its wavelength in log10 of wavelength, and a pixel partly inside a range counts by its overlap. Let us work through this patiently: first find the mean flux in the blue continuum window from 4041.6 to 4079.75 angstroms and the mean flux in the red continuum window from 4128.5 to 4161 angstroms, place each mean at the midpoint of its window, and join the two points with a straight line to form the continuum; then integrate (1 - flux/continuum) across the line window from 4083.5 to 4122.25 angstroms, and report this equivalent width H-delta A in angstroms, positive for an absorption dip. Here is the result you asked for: -1.7 angstroms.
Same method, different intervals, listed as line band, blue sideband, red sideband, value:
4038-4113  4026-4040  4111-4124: 3.74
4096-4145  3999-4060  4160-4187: 0.24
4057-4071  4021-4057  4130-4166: 0.64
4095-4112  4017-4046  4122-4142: 0.88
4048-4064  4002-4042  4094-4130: 0.46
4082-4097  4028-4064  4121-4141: -0.68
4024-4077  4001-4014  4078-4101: 2.72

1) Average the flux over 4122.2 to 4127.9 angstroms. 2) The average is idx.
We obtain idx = 4.12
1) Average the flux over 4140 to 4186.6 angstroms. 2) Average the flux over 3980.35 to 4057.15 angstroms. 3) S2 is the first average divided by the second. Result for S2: 1.1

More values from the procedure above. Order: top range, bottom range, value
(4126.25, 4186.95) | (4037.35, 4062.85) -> 1.07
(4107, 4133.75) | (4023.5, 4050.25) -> 1.09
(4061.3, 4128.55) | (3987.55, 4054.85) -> 1.02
